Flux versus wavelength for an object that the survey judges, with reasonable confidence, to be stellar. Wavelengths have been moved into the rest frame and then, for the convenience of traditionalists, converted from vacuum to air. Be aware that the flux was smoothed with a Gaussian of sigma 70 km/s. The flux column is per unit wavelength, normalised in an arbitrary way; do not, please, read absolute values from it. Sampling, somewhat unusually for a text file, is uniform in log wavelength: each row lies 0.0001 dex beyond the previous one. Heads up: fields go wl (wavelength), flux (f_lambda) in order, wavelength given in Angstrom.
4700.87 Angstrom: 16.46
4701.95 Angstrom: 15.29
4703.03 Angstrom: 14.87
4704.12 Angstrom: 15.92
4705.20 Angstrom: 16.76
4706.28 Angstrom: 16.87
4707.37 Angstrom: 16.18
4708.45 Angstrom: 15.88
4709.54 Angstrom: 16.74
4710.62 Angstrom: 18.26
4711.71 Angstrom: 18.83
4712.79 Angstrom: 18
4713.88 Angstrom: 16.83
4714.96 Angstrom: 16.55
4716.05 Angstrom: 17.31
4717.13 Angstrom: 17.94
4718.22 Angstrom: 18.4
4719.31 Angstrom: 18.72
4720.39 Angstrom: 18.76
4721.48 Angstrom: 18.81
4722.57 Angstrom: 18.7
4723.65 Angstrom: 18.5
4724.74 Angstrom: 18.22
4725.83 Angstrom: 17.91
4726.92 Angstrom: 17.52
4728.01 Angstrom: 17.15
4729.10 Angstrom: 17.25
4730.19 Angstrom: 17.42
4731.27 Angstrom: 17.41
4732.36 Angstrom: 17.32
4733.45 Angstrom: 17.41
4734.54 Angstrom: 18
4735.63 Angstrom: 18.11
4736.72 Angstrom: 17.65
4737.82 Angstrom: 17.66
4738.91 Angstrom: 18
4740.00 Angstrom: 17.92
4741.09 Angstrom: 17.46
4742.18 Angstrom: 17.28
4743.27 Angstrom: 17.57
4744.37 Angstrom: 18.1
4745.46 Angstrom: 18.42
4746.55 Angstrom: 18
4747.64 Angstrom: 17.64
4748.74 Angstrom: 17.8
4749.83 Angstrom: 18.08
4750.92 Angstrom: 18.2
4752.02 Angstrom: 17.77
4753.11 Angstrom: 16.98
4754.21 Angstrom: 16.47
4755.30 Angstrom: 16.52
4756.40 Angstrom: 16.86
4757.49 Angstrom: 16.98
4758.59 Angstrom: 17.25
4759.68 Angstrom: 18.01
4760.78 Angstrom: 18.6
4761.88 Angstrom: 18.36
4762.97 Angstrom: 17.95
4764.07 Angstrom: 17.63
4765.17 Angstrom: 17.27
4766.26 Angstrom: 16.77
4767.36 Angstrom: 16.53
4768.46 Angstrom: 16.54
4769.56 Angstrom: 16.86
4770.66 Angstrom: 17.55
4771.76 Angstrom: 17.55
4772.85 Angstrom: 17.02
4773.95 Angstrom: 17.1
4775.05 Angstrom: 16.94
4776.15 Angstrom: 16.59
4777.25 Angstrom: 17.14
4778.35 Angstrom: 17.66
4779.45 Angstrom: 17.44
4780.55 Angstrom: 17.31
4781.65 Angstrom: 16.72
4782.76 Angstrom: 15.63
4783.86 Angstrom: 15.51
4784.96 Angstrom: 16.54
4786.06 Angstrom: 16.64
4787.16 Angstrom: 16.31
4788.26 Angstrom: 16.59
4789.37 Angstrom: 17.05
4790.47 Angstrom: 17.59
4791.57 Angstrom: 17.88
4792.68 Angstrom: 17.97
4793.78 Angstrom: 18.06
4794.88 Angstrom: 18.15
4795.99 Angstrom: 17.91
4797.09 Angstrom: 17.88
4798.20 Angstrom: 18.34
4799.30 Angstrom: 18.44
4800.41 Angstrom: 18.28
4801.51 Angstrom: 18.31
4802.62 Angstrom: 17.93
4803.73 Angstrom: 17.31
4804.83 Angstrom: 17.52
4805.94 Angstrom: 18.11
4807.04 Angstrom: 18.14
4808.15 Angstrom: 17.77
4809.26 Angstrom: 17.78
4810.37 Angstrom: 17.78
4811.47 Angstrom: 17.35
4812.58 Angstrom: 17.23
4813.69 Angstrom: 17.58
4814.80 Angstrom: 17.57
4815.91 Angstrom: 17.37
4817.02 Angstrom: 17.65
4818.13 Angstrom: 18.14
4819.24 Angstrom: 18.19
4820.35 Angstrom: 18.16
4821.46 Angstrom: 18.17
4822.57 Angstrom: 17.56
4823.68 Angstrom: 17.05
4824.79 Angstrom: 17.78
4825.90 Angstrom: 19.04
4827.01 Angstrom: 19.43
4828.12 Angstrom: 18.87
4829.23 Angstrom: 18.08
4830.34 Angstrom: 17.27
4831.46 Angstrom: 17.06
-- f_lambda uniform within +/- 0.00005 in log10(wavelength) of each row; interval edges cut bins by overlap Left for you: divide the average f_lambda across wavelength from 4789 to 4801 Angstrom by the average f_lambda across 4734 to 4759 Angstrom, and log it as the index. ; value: 1.02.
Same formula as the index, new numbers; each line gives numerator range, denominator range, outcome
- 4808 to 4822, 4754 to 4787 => 1.04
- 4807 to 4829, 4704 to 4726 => 1.02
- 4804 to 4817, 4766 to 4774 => 1.04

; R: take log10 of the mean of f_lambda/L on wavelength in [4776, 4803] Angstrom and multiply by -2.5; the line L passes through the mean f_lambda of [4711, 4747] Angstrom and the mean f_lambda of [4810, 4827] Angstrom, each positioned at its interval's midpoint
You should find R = 0.03 mag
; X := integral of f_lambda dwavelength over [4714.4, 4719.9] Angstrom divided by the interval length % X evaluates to 17.8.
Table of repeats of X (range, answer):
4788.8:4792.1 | 17.5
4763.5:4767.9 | 17.1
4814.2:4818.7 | 17.7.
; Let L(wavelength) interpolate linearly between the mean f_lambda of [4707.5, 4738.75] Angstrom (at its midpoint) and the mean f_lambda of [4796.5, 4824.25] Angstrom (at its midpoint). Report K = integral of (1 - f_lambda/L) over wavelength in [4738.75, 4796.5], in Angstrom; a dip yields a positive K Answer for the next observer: 1.5 Angstrom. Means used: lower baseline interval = 17.7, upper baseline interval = 17.8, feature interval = 17.3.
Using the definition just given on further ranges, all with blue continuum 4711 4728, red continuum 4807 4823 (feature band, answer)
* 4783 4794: 0.5 Angstrom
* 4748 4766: 0.4 Angstrom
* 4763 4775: 0.5 Angstrom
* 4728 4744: 0.3 Angstrom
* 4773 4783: 0.5 Angstrom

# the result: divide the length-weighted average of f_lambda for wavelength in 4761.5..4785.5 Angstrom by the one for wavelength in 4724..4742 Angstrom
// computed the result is 0.96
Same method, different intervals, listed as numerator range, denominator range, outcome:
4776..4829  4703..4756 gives 1.00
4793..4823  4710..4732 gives 1.00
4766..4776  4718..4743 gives 0.95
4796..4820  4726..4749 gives 1.01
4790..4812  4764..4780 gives 1.05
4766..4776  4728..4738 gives 0.97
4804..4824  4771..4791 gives 1.05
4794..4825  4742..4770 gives 1.02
